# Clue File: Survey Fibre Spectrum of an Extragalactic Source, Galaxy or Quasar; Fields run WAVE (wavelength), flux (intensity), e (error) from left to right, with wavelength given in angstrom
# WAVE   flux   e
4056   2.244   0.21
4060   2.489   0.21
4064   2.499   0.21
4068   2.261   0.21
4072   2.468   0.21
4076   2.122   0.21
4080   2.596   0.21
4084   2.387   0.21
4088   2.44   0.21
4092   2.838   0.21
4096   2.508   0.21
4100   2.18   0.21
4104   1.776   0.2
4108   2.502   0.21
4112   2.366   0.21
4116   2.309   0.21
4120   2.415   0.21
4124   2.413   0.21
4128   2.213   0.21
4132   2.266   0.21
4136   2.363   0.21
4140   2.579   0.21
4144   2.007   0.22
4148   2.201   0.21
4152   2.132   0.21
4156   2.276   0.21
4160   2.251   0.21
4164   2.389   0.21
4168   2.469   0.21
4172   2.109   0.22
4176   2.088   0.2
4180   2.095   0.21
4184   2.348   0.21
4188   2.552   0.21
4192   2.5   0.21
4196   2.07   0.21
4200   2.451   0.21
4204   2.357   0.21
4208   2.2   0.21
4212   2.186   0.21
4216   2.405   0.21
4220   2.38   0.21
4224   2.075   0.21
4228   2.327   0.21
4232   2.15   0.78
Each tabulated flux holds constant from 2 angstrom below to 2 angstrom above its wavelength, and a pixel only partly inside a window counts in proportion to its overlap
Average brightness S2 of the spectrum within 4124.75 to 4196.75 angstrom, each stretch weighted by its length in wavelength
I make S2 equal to 2.28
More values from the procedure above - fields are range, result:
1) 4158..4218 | 2.3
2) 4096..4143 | 2.31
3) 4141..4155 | 2.16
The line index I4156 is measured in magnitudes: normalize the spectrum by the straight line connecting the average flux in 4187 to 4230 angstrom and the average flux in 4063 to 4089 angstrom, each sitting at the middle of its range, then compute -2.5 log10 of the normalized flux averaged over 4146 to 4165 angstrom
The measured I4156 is 0.05 mag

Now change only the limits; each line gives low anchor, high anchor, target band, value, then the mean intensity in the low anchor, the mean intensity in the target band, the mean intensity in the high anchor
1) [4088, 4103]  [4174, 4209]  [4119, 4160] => 0.046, 2.45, 2.28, 2.3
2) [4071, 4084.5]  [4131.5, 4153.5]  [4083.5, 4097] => -0.088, 2.39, 2.56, 2.26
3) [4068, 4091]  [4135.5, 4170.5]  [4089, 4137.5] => 0.004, 2.41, 2.35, 2.29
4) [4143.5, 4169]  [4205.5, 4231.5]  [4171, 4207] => -0.016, 2.25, 2.29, 2.26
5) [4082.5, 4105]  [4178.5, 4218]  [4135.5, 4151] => 0.038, 2.38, 2.27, 2.32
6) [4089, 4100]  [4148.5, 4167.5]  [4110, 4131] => 0.047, 2.56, 2.34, 2.27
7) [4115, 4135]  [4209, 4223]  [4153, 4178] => 0.026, 2.33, 2.26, 2.3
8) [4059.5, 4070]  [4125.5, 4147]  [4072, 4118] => -0.007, 2.41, 2.37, 2.28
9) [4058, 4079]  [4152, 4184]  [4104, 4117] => 0.007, 2.38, 2.3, 2.24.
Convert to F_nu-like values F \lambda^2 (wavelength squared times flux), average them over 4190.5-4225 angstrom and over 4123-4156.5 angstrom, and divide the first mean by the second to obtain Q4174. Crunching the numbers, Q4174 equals 1.0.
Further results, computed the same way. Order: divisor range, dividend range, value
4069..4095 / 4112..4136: 0.96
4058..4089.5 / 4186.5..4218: 1.03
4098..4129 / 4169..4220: 1.05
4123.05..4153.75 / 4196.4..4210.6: 1.05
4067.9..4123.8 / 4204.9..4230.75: 1.01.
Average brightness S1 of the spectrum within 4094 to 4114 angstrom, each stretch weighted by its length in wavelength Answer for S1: 2.27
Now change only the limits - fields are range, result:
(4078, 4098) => 2.55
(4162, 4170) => 2.43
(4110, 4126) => 2.38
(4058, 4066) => 2.49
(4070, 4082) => 2.4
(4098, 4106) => 1.98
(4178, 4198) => 2.31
